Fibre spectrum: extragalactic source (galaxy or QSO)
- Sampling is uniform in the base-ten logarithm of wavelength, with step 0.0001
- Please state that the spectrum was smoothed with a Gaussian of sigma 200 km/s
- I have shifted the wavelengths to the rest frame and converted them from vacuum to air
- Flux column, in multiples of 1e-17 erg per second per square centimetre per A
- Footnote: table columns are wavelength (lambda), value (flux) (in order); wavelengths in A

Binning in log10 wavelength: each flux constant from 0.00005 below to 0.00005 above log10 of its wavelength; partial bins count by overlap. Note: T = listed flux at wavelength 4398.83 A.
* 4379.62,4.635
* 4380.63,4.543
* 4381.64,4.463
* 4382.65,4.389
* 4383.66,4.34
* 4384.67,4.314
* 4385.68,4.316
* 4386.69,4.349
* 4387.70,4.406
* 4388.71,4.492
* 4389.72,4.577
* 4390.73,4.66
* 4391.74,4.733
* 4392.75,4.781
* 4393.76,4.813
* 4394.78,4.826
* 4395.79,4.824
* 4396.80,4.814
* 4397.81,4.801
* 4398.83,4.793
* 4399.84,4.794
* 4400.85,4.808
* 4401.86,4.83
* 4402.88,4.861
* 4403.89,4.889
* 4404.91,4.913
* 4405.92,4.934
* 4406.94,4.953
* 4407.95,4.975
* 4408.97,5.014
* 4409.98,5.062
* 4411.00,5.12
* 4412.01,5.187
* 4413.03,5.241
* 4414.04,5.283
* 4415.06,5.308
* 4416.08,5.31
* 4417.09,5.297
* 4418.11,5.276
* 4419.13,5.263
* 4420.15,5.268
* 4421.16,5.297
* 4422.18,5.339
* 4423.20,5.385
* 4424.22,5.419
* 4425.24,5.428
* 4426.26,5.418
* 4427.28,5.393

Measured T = 4.793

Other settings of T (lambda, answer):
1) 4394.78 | 4.826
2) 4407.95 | 4.975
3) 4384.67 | 4.314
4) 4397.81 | 4.801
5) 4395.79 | 4.824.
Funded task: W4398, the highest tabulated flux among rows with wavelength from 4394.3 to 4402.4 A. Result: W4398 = 4.83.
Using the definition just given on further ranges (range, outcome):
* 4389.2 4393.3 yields 4.781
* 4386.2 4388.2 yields 4.406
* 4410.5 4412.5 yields 5.187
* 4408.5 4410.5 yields 5.062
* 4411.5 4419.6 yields 5.31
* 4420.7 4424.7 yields 5.419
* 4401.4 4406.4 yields 4.934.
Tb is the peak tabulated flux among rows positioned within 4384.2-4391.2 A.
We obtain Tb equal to 4.66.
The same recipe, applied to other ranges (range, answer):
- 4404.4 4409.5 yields 5.014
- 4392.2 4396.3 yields 4.826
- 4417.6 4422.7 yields 5.339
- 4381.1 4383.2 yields 4.463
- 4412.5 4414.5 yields 5.283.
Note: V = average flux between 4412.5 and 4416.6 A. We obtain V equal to 5.29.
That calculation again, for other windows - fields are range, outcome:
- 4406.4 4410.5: 5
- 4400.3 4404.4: 4.85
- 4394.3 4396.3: 4.84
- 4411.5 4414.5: 5.25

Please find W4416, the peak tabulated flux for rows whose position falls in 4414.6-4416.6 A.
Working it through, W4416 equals 5.31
